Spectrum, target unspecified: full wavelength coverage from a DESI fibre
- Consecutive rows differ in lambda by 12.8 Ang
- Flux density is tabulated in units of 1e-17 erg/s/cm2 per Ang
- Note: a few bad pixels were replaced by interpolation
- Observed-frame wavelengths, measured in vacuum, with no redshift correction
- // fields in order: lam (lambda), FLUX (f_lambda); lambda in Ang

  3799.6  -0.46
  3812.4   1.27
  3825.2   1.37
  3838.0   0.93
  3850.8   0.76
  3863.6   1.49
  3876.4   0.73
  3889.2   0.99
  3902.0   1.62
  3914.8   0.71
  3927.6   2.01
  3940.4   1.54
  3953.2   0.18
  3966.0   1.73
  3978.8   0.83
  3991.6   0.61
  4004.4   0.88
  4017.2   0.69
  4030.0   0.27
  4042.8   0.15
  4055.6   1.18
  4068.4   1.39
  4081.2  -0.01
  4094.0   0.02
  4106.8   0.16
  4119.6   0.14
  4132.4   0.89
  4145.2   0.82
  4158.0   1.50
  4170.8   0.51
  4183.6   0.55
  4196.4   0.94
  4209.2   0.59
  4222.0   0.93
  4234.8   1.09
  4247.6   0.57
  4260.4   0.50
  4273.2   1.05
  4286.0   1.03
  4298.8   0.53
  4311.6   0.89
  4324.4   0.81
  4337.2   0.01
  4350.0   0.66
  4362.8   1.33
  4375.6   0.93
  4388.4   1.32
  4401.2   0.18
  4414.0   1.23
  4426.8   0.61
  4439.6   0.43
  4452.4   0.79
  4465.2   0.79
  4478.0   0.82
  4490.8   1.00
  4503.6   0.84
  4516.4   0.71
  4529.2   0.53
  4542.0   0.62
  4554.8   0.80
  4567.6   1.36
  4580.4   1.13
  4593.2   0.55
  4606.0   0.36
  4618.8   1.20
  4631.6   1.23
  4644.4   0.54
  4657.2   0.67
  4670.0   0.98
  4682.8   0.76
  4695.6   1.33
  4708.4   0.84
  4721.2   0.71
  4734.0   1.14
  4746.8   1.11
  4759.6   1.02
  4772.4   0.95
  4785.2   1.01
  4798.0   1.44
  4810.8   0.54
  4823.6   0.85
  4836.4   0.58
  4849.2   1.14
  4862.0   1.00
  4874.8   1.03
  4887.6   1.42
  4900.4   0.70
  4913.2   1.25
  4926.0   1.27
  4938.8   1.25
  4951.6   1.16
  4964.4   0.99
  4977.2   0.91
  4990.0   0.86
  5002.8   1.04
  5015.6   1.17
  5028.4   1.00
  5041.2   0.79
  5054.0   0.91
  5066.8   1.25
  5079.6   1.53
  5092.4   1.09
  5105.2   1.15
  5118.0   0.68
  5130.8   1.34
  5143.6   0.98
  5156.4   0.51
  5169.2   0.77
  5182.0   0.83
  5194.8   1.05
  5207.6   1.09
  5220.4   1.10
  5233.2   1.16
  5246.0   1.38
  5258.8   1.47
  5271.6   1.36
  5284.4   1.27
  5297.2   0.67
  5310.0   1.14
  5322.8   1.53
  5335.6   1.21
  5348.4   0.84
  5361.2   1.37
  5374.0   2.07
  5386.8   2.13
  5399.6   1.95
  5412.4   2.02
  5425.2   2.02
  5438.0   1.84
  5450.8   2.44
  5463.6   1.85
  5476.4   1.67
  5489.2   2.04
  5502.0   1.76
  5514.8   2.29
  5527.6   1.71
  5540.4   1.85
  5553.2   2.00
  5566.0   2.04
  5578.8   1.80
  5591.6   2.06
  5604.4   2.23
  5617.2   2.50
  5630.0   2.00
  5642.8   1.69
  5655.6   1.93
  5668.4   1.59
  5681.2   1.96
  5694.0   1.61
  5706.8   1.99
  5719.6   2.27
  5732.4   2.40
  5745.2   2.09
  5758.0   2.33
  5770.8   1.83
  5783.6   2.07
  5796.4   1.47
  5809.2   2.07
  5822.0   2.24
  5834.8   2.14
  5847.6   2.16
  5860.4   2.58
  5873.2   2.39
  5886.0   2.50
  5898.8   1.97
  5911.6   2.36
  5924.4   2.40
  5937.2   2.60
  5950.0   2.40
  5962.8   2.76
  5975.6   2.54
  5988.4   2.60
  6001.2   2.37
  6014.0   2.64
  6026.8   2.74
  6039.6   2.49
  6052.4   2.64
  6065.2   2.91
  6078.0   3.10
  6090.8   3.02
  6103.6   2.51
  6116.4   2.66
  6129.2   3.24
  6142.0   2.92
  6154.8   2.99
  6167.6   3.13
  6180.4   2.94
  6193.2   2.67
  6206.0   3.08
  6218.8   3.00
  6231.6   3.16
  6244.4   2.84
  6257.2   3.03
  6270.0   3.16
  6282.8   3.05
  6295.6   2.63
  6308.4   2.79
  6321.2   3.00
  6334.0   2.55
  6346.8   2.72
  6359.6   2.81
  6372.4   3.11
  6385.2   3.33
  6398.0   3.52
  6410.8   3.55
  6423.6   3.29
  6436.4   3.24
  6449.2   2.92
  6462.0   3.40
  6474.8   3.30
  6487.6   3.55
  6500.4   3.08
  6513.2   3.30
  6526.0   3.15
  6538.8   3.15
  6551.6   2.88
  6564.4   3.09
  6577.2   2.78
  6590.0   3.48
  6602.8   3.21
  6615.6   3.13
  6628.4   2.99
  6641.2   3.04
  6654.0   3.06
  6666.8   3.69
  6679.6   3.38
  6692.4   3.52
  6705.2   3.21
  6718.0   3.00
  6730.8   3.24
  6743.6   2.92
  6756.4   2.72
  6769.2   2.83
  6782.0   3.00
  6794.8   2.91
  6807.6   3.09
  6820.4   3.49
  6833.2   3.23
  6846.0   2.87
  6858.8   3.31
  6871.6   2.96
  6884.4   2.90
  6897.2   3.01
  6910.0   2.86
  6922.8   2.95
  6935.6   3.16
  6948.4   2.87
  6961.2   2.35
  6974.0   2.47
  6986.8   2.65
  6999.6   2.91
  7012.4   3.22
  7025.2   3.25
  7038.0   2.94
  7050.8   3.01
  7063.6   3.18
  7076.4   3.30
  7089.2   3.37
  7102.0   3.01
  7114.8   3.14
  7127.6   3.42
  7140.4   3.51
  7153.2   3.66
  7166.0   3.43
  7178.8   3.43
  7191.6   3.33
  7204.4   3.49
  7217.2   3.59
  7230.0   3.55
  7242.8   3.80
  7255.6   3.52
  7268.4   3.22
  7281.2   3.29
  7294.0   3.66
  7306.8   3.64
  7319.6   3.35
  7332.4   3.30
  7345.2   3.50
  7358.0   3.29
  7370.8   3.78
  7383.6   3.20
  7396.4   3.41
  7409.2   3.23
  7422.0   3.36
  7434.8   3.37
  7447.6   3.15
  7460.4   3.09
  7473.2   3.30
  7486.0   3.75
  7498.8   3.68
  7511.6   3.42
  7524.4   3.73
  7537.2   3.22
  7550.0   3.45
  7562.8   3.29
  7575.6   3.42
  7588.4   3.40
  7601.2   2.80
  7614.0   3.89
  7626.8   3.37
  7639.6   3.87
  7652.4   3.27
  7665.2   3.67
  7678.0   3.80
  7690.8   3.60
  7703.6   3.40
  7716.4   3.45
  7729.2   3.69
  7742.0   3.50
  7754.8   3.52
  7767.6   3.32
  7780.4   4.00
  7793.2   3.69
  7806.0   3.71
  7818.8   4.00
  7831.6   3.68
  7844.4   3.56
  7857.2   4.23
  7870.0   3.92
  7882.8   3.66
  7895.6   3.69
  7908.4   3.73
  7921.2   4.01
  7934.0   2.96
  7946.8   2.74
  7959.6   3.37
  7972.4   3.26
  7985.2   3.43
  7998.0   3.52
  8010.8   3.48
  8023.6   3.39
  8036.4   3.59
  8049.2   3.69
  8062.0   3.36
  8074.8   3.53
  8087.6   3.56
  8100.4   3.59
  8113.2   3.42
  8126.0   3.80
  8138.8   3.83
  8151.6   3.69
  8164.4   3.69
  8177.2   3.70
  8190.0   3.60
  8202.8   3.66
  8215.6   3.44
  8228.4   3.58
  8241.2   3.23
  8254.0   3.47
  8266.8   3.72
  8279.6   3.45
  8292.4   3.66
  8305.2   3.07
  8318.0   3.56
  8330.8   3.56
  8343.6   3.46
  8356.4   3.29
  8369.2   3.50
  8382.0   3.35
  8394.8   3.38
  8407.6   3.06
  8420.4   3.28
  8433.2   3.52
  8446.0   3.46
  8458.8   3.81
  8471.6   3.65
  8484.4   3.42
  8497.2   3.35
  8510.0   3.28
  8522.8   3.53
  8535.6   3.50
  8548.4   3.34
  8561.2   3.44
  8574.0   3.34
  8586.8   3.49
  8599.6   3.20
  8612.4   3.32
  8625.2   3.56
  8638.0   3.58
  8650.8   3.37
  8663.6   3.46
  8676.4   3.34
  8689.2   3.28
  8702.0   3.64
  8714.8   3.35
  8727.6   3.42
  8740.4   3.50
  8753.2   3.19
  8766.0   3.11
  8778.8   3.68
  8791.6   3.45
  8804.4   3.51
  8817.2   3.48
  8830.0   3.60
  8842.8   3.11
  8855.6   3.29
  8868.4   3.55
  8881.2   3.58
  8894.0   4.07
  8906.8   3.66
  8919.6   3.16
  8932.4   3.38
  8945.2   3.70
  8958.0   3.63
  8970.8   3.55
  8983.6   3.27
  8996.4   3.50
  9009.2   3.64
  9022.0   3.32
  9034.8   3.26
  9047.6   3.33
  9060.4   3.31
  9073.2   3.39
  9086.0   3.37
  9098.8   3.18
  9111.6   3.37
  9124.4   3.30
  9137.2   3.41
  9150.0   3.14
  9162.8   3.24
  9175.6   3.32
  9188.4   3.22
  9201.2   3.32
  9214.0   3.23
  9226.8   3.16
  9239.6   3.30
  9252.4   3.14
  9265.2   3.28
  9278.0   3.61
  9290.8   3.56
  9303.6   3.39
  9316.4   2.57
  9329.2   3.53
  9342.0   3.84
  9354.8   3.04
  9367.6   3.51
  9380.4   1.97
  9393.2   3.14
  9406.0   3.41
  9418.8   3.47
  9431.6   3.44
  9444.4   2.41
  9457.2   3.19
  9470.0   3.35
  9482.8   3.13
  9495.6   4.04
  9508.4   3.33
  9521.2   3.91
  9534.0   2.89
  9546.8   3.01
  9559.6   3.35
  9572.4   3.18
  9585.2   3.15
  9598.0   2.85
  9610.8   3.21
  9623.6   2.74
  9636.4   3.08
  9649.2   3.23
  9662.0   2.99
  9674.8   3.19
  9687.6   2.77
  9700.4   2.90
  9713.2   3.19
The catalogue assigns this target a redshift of 0.35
